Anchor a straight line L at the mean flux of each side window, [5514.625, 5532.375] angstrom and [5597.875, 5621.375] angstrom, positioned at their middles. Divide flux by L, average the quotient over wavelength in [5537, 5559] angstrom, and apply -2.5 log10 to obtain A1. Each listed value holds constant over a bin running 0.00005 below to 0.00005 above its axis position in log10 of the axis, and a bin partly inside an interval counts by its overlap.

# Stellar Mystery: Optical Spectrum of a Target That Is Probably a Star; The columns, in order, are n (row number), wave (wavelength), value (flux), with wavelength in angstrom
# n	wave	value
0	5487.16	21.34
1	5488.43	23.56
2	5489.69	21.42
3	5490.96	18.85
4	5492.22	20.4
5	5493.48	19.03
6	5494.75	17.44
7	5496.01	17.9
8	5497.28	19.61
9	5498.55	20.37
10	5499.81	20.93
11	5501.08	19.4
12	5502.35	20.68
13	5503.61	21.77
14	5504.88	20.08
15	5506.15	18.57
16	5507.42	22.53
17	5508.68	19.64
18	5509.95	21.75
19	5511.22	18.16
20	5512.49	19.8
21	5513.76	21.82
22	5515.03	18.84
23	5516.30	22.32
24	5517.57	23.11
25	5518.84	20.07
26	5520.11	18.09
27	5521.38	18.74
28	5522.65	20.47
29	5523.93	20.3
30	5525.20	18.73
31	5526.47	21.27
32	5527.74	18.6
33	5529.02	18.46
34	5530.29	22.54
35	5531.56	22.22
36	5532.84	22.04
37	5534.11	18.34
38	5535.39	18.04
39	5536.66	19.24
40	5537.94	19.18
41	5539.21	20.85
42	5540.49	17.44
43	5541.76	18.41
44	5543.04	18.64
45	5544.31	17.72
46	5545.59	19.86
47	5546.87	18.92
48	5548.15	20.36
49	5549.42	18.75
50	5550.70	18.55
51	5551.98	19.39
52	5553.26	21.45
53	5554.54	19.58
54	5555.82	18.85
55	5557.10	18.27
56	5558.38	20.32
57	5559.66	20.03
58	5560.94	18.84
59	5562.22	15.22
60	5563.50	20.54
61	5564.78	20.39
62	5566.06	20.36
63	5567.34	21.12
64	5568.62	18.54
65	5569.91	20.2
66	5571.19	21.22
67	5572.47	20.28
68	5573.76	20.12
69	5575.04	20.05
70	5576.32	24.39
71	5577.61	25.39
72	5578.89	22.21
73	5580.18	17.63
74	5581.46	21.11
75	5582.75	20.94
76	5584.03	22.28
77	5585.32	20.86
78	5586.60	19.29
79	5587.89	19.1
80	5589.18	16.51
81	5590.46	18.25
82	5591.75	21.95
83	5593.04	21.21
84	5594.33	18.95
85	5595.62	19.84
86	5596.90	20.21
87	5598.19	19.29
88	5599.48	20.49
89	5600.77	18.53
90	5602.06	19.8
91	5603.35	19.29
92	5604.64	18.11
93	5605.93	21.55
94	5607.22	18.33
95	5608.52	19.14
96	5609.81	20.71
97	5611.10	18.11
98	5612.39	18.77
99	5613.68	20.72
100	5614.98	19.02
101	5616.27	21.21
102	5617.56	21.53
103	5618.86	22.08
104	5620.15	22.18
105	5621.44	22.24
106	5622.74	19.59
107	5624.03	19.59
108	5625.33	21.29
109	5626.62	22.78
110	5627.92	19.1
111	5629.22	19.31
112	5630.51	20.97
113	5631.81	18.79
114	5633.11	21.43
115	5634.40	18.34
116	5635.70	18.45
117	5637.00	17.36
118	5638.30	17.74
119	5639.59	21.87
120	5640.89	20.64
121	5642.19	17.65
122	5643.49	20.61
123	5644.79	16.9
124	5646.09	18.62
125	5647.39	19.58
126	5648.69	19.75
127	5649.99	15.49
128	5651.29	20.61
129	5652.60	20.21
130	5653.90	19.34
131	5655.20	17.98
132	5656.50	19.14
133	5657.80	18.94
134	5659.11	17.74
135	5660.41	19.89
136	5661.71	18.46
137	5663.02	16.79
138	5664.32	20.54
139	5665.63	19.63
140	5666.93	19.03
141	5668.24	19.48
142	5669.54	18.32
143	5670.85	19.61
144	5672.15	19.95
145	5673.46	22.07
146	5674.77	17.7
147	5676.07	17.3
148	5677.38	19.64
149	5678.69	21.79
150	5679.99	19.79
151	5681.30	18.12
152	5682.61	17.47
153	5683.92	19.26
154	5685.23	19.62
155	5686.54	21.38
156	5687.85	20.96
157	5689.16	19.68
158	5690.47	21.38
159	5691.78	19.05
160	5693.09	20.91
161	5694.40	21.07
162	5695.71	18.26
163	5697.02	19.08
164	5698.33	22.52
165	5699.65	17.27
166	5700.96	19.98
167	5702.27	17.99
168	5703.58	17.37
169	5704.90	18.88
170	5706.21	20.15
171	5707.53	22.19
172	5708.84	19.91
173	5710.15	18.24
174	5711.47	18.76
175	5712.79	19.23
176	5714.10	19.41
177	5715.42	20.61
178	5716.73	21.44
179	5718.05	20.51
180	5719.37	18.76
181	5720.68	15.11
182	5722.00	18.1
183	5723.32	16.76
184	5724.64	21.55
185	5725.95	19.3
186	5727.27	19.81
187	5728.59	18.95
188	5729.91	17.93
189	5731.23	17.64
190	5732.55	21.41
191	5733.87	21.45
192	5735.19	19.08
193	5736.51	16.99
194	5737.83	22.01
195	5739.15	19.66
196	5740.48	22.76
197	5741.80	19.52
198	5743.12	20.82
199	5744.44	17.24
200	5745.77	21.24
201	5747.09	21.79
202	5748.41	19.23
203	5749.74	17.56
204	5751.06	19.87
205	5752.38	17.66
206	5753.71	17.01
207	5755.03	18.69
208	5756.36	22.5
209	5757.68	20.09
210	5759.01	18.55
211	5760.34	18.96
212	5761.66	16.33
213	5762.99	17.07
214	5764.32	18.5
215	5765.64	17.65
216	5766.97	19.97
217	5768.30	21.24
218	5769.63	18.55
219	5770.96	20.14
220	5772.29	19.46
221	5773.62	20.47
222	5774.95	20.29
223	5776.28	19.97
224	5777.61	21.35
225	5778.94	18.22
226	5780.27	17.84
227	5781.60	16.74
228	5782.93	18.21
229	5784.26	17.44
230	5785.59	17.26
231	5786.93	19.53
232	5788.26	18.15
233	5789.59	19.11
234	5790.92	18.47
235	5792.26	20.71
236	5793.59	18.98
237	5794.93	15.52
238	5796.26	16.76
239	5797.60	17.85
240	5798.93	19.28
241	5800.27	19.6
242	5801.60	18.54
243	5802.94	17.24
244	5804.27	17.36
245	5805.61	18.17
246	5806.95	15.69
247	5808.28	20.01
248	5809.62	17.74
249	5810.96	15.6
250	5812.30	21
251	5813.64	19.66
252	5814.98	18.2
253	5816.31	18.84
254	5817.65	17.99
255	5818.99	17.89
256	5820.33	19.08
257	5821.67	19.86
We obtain 0.06 mag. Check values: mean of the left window 20.3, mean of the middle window 19.2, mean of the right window 20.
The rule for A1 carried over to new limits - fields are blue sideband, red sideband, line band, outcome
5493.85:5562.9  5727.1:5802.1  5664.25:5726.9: -0.01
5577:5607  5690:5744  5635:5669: 0.05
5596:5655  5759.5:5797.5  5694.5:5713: -0.01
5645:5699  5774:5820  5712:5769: -0.03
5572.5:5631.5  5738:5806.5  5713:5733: 0.01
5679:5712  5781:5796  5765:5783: -0.05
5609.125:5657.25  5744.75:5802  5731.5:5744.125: -0.06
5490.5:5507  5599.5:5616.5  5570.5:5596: -0.06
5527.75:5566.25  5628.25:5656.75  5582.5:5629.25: -0.05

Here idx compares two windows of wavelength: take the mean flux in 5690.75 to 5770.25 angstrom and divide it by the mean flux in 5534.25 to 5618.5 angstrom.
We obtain 1.0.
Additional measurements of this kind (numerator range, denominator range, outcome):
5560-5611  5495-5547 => 1.01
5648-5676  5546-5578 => 0.95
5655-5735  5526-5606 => 0.98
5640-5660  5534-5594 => 0.96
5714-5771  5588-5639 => 0.97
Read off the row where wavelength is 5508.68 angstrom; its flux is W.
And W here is 19.64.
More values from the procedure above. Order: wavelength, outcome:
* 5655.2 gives 17.98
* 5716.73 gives 21.44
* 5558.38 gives 20.32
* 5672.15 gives 19.95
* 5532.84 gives 22.04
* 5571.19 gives 21.22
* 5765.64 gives 17.65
